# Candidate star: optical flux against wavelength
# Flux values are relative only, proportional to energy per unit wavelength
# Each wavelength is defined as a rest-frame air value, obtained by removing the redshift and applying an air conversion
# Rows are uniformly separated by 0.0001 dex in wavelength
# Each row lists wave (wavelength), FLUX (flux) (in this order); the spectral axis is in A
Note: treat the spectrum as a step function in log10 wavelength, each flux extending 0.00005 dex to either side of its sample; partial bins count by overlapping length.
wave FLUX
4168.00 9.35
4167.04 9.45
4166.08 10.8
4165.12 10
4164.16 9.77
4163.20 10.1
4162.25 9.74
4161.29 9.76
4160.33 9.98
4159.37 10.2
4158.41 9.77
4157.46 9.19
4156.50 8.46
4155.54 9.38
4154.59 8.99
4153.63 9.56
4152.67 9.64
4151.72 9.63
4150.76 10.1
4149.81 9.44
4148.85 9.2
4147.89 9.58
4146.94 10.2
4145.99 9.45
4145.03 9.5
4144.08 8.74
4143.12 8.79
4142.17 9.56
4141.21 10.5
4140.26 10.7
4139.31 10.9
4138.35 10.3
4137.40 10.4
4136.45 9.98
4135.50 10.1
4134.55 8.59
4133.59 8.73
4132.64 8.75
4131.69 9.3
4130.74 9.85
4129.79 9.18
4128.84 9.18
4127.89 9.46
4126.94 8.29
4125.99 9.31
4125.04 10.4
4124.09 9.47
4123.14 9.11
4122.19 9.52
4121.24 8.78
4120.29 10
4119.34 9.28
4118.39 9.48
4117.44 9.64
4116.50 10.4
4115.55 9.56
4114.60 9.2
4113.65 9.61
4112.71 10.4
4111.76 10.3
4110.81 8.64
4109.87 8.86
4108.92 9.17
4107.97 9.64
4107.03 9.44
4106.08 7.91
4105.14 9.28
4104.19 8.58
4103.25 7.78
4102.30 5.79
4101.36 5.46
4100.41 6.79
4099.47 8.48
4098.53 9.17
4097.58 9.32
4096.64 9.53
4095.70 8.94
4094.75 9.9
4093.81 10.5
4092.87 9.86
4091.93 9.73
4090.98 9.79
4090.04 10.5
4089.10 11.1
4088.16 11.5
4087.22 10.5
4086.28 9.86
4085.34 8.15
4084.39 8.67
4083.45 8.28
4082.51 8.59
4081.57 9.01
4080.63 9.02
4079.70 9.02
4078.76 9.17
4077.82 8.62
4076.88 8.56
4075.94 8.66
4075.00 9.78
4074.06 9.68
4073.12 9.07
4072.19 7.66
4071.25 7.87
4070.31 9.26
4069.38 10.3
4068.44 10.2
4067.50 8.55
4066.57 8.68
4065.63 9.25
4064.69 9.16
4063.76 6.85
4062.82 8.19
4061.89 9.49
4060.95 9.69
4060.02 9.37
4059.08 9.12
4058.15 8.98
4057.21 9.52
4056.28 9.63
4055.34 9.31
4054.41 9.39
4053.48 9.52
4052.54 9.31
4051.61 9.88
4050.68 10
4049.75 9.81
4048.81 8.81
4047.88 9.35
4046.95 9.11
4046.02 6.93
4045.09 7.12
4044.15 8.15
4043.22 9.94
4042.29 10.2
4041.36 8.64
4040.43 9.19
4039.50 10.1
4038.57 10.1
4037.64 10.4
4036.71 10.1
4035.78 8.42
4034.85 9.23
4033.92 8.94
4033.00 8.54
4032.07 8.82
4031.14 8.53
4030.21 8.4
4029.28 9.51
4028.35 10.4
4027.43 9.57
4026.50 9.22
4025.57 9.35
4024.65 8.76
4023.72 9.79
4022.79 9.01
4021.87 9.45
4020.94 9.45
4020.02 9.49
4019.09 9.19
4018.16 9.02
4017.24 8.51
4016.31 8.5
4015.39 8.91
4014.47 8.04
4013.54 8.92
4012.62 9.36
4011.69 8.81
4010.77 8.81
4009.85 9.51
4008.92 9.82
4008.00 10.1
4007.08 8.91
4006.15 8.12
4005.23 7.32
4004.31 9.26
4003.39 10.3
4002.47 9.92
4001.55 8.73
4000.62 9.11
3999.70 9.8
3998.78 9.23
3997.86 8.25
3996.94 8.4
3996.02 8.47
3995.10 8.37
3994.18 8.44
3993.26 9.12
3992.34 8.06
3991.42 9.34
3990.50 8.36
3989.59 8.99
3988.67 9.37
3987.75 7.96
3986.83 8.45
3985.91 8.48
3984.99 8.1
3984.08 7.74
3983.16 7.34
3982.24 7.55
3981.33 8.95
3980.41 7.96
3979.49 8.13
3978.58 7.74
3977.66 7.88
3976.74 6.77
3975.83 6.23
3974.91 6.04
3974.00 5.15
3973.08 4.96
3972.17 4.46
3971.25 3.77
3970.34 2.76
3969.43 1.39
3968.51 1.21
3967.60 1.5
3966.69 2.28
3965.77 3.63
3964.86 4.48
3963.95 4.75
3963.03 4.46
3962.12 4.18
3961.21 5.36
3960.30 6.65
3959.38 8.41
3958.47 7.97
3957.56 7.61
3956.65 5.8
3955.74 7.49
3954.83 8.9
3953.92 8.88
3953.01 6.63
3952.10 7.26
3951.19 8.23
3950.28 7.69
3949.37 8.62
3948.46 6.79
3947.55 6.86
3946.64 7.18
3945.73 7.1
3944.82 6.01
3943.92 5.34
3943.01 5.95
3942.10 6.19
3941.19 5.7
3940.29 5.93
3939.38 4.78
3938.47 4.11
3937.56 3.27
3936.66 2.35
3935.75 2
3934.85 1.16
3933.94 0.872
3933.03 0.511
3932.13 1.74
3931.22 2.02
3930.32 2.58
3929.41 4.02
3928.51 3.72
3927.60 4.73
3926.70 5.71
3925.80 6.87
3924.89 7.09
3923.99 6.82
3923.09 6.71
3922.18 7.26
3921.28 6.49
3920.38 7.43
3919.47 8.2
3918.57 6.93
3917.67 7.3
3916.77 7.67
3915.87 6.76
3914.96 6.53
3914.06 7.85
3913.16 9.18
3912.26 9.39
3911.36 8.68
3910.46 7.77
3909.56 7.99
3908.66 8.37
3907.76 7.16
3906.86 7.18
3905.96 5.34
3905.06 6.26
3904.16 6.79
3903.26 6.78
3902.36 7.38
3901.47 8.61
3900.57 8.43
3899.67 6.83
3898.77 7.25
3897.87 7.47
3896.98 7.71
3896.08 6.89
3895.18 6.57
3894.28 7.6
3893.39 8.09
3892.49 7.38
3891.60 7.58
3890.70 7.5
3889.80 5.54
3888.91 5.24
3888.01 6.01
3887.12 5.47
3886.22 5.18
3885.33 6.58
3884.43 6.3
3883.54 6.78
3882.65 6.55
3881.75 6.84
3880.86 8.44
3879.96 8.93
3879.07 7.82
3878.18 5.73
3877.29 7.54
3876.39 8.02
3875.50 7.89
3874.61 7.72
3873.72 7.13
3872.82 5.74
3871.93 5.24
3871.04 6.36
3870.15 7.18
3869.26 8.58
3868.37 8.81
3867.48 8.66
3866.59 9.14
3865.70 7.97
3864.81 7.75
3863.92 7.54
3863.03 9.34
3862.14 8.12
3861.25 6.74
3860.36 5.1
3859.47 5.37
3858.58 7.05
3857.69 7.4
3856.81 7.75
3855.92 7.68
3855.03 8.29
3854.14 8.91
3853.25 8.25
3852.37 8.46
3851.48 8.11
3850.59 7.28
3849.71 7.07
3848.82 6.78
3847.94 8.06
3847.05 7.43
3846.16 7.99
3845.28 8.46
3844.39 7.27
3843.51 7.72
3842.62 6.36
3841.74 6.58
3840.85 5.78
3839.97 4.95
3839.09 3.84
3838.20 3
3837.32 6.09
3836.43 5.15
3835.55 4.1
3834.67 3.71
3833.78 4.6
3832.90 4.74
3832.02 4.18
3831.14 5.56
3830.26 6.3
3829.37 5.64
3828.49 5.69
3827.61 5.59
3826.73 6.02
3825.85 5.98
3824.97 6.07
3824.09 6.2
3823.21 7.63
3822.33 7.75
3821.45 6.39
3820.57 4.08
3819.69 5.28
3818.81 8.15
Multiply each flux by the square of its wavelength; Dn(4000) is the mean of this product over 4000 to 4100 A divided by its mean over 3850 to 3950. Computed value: 1.50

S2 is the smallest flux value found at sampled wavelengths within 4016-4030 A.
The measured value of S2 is 8.5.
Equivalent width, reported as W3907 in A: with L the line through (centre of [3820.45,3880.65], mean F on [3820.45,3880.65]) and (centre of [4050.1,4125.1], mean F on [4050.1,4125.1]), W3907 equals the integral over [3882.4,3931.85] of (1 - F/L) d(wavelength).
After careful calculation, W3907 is 4.0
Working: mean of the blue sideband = 6.79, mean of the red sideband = 9.18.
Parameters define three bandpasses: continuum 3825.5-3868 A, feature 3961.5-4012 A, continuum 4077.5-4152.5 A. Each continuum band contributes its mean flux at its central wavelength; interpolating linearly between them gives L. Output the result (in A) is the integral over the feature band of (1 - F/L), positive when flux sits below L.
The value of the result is 5.5 A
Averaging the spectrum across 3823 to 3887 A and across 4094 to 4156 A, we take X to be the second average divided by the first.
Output 1.37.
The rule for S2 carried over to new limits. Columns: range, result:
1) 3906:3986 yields 0.511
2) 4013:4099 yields 6.85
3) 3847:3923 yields 5.1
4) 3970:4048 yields 2.76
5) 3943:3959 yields 5.34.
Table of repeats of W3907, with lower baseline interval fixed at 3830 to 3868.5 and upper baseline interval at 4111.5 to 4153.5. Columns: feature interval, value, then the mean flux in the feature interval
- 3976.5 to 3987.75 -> 0.23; 7.94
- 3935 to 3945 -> 4.09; 4.56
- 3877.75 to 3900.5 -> 0.86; 6.92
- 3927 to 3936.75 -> 6.69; 2.39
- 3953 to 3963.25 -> 1.23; 6.93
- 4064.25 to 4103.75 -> 0.32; 9.04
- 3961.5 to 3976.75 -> 7.74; 3.94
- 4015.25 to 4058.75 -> -2.78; 9.2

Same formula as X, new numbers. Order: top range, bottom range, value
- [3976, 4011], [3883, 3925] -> 1.20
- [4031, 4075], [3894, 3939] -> 1.50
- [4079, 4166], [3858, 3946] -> 1.45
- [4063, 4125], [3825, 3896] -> 1.35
